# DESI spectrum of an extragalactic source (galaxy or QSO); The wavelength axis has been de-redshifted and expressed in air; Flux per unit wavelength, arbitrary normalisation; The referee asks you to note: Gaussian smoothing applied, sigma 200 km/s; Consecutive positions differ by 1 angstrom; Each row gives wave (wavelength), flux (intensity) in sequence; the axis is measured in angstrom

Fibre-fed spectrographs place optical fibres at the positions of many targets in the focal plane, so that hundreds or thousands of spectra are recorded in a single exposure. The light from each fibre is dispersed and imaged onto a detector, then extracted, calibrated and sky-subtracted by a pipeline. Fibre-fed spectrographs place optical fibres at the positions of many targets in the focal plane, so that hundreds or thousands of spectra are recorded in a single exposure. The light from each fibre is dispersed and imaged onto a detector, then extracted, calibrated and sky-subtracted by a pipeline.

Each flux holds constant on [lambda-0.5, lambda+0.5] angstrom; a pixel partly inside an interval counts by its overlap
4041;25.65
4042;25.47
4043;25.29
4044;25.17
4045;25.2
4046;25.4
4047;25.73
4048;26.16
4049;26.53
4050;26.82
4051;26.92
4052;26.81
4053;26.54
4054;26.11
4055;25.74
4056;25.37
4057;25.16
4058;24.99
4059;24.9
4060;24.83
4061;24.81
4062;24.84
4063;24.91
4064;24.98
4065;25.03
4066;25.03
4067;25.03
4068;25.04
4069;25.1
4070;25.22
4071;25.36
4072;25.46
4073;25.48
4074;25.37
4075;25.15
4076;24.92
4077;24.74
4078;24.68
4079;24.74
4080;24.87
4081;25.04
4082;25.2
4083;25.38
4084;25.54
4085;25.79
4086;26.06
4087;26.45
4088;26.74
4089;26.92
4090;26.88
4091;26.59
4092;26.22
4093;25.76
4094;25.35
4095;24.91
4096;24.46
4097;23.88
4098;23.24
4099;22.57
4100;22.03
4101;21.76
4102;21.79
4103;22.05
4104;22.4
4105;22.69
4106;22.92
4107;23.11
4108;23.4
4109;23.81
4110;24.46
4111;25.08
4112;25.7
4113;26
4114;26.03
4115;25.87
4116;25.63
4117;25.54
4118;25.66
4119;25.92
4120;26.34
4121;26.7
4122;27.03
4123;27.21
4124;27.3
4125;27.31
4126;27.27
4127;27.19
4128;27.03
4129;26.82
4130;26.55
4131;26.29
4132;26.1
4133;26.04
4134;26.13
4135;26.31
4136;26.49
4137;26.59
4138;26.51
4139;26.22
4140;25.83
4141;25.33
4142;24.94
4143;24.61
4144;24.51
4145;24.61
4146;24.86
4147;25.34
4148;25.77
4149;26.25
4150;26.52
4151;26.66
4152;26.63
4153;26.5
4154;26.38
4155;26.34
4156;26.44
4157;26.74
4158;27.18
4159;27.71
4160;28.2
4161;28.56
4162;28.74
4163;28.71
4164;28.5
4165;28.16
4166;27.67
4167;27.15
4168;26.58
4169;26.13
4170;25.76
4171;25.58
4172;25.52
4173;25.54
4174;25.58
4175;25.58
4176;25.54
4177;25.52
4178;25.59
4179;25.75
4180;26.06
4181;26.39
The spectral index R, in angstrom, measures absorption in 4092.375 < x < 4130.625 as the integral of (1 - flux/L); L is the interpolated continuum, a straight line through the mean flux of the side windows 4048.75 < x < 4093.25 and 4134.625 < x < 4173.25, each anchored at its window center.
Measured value 1.51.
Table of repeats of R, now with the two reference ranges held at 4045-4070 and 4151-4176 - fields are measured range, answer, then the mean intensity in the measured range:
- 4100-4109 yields 1.2 angstrom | 22.6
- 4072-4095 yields 0.2 angstrom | 25.6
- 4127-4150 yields 0.6 angstrom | 25.9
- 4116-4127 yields -0.1 angstrom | 26.6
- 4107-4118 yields 0.5 angstrom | 25.1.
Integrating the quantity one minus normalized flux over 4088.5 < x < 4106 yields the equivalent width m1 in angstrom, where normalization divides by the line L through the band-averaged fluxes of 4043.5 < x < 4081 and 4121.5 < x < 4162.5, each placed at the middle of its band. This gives 1.2 angstrom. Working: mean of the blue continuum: 25.4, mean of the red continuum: 26.5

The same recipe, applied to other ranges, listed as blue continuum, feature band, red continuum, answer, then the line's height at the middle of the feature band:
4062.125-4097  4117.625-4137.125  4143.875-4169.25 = -0.2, 26.3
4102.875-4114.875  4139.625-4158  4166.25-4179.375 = -0.5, 25.2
